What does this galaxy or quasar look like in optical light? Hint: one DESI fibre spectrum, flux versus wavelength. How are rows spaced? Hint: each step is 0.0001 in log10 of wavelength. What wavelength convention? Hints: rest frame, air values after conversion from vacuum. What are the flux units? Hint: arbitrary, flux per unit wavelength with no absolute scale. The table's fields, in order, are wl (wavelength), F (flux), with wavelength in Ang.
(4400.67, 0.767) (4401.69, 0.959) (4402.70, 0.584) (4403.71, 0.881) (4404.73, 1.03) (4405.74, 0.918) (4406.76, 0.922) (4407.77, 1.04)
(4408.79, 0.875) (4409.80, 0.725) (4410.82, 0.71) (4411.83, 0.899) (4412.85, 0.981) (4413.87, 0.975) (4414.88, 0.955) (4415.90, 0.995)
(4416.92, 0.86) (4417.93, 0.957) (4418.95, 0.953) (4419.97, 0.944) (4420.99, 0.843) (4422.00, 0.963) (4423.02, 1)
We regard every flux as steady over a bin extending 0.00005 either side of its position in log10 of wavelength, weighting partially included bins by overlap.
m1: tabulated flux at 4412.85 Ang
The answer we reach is 0.981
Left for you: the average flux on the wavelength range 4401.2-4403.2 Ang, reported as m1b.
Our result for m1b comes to 0.772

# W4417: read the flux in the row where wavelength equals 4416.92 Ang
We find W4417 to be 0.86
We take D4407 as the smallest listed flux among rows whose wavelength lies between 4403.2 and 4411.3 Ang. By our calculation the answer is 0.71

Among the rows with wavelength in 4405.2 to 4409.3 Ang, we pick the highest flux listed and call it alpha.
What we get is 1.04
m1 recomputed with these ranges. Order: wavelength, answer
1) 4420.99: 0.843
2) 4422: 0.963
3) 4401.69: 0.959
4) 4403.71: 0.881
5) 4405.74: 0.918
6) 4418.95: 0.953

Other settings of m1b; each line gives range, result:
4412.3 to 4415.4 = 0.968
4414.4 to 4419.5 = 0.943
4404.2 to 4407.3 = 0.957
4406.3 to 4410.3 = 0.892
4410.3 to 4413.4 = 0.863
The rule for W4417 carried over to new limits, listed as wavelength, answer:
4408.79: 0.875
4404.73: 1.03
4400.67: 0.767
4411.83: 0.899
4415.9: 0.995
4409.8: 0.725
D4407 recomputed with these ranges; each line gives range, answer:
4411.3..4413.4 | 0.899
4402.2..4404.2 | 0.584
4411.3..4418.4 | 0.86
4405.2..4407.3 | 0.918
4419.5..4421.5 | 0.843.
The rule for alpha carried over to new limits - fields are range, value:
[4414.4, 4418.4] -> 0.995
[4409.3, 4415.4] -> 0.981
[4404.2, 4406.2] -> 1.03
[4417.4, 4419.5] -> 0.957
